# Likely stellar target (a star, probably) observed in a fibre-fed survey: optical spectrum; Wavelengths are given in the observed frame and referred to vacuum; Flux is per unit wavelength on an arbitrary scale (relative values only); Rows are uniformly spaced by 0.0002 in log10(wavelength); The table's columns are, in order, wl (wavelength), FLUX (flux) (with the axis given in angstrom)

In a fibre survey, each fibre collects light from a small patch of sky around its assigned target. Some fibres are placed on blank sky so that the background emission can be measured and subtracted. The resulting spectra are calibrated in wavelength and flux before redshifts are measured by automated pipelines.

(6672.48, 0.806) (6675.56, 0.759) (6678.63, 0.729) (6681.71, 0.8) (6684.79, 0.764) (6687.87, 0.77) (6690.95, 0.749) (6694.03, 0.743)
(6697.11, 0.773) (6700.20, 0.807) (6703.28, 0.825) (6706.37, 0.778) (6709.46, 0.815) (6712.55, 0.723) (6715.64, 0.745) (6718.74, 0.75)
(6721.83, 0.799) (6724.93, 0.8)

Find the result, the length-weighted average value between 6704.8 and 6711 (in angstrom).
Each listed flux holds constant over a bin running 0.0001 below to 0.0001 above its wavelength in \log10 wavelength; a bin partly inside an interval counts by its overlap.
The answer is 0.796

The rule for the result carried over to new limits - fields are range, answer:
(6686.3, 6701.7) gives 0.768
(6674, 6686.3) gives 0.763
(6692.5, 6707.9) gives 0.785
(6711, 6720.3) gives 0.74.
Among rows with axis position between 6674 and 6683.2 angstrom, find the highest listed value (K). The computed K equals 0.8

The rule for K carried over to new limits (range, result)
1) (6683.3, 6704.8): 0.825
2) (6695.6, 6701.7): 0.807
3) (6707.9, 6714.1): 0.815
